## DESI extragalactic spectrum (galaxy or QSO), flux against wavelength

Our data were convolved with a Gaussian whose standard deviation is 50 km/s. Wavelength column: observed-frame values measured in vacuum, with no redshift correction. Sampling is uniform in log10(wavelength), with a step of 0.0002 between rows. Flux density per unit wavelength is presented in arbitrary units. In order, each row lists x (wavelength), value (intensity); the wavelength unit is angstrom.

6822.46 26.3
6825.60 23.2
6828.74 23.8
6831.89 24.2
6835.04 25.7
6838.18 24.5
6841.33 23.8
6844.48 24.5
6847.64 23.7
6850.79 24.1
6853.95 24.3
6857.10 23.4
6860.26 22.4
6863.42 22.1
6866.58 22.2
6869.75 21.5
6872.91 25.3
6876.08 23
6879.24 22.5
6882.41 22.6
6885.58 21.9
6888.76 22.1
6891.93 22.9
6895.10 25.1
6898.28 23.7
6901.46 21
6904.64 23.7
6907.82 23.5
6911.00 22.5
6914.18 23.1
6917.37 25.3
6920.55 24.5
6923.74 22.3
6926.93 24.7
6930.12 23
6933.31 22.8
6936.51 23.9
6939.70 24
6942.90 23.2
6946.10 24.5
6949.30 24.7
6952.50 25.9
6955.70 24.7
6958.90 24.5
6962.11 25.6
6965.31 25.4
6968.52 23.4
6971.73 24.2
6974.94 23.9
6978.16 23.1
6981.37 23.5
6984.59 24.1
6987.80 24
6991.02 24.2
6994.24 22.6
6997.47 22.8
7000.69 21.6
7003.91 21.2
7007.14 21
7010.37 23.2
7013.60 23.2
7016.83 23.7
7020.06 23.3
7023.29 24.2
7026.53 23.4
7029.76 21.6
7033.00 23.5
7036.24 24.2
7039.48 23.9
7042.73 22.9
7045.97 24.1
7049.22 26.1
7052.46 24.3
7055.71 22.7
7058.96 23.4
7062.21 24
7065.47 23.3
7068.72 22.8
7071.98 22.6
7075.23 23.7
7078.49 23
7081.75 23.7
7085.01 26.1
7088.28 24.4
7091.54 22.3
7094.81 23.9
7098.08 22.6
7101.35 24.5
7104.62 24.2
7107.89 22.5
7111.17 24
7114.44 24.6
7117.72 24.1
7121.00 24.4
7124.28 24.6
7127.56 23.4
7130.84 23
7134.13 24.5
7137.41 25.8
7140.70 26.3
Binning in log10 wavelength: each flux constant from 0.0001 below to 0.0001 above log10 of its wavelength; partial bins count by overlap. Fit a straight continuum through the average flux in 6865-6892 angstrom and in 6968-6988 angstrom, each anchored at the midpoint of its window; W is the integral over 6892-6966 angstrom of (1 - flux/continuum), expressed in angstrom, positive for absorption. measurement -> -2.3 angstrom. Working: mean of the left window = 22.6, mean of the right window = 23.7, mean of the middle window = 23.9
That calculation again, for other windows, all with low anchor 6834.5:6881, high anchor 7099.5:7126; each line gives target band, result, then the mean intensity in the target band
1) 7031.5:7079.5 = 0.6 angstrom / 23.6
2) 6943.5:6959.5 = -0.7 angstrom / 24.8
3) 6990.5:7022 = 1.6 angstrom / 22.6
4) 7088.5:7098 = 0.3 angstrom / 23.2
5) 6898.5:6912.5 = 0.5 angstrom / 22.8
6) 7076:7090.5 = -0.1 angstrom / 24.2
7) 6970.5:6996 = 0.1 angstrom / 23.7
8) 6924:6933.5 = 0.1 angstrom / 23.4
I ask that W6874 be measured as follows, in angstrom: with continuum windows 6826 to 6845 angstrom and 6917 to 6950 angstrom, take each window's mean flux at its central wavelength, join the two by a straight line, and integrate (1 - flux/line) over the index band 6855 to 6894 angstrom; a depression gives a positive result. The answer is 2.3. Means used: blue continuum 24.3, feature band 22.7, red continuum 23.8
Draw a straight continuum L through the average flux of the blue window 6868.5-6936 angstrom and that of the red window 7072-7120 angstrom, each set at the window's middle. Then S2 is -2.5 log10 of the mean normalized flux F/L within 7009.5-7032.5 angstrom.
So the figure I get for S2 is 0.01 mag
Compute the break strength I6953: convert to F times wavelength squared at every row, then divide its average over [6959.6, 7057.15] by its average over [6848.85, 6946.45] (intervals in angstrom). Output 1.04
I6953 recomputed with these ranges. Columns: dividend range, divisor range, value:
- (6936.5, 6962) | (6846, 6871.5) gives 1.10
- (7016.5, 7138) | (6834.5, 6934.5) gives 1.08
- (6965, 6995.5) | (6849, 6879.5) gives 1.06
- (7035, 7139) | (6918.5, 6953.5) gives 1.04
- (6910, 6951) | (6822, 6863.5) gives 1.01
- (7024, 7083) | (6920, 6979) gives 1.00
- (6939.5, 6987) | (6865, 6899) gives 1.08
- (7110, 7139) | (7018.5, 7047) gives 1.06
